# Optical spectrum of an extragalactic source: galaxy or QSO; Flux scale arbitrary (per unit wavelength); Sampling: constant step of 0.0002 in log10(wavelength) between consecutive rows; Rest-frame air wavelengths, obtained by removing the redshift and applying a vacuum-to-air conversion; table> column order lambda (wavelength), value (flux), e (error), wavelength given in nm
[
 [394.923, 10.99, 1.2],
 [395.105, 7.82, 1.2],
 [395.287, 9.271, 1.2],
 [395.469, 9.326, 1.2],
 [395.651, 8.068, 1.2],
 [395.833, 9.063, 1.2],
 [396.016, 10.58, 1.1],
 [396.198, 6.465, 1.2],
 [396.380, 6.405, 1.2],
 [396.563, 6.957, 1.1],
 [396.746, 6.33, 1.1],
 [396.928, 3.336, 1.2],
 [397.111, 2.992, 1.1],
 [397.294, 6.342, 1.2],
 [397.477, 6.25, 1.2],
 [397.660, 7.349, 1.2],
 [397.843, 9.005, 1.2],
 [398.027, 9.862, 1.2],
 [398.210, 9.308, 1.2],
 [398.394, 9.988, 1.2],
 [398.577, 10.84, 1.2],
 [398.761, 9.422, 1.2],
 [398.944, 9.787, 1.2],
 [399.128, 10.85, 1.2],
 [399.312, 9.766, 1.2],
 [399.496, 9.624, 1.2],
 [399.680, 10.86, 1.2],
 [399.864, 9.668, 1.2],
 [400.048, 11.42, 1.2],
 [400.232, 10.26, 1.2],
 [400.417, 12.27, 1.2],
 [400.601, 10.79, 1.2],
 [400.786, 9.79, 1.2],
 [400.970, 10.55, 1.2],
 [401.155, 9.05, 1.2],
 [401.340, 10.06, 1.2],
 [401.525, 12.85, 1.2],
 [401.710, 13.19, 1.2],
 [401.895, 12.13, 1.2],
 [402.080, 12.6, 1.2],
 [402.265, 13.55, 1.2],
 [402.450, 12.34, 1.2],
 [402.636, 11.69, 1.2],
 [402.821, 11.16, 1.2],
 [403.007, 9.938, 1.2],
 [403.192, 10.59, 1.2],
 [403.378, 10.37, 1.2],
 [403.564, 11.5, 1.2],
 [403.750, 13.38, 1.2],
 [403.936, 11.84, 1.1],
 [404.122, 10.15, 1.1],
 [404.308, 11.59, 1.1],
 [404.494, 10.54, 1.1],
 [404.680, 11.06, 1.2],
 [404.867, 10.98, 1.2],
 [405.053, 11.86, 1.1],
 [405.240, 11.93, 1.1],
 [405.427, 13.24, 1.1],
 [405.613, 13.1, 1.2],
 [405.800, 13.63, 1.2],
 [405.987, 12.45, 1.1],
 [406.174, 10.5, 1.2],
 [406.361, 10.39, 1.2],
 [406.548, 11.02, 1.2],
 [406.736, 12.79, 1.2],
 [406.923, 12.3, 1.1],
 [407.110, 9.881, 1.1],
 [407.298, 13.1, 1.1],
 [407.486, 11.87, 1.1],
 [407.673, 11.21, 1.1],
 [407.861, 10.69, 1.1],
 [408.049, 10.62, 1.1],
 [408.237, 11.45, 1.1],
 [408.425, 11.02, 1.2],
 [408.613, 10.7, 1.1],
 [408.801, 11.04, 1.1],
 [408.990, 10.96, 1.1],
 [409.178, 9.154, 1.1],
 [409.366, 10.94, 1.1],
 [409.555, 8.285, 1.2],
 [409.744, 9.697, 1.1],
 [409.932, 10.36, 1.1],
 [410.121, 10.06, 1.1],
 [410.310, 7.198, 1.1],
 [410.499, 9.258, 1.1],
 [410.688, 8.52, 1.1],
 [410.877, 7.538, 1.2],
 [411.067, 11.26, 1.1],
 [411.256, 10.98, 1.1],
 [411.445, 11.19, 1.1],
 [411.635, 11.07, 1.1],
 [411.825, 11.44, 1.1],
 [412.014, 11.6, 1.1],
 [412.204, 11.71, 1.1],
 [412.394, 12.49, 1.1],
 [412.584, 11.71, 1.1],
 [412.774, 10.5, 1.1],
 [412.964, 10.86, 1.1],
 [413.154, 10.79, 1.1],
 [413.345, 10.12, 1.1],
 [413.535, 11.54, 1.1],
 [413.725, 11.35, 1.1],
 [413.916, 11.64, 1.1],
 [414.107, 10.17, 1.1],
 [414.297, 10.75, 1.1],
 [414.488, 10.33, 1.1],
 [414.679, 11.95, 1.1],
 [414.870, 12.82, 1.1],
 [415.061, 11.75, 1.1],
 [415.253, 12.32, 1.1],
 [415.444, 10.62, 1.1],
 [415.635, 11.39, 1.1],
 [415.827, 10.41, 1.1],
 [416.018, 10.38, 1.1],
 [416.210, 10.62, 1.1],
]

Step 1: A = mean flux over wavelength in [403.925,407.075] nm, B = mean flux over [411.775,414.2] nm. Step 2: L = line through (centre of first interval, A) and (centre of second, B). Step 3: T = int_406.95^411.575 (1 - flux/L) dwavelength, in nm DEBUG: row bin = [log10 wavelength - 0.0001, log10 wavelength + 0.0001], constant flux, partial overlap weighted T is 0.46 nm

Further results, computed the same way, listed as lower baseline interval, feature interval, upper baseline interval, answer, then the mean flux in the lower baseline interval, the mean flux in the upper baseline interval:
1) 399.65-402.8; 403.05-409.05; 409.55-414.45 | -0.27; 11.4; 10.5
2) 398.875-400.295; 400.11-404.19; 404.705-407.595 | -0.17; 10.3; 11.9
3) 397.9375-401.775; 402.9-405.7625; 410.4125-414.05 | -0.25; 10.5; 10.8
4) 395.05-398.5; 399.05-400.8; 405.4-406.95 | -0.27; 7.63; 12.1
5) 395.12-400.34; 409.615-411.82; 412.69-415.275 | 0.18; 8.55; 11.2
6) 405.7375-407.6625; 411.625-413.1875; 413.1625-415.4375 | 0.00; 11.7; 11.3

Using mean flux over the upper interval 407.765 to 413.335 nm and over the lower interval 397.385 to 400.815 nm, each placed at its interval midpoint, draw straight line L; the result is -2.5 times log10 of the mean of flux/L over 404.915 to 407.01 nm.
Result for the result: -0.18 mag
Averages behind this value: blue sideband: 9.85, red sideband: 10.4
